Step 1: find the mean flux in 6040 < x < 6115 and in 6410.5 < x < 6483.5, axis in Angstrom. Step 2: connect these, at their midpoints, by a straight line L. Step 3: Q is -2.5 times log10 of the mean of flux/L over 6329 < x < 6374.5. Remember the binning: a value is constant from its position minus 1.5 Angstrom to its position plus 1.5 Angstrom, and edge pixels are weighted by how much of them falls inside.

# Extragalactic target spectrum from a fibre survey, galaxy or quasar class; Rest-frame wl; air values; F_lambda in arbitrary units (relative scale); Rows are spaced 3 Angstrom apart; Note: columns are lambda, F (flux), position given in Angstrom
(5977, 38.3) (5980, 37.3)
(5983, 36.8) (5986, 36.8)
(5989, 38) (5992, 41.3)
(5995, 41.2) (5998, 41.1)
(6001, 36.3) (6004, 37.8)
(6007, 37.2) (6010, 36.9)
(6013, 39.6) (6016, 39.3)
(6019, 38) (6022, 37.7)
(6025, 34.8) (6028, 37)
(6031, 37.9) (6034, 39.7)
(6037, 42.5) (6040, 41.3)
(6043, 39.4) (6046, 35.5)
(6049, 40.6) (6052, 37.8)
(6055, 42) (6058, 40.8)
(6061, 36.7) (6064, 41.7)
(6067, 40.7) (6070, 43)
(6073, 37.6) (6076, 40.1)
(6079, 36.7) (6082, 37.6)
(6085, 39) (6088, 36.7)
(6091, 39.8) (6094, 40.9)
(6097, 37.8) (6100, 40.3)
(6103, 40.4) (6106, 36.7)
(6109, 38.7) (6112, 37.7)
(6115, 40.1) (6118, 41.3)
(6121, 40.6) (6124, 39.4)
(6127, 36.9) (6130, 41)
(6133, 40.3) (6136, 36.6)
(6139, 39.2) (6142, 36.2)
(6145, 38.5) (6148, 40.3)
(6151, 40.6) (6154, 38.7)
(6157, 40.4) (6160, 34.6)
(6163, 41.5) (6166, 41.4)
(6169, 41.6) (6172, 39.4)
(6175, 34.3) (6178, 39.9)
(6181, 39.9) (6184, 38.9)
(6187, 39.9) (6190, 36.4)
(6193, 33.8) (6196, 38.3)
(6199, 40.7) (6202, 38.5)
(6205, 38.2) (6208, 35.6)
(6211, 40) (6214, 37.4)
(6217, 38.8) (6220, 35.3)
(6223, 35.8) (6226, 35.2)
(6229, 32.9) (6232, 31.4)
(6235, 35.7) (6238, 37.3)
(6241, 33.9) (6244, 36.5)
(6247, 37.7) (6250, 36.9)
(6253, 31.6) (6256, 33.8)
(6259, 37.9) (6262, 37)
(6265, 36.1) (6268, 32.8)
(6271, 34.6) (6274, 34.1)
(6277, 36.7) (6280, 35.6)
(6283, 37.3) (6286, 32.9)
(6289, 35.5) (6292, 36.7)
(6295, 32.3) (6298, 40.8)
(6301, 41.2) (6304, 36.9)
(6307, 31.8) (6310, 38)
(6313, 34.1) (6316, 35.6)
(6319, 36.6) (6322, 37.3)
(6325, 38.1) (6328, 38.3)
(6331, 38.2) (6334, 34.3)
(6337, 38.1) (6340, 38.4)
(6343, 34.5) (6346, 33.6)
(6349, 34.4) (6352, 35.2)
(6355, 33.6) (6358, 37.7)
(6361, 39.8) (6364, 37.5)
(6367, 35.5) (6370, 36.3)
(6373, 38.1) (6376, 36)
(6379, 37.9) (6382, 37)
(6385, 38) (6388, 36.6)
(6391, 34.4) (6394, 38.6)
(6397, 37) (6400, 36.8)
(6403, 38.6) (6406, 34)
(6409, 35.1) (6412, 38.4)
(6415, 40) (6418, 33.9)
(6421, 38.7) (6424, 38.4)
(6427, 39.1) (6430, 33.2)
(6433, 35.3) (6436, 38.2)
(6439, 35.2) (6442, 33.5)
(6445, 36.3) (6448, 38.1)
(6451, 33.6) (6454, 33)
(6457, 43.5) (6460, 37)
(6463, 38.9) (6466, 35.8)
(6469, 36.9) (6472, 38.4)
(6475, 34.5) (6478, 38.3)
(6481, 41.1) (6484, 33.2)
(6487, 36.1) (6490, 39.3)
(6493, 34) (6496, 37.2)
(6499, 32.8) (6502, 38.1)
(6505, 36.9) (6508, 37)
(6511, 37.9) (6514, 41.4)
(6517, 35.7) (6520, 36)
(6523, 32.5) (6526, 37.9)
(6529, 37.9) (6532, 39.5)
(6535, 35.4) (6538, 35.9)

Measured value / 0.03 mag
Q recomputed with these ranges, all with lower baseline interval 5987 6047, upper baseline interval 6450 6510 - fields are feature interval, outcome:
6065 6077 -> -0.055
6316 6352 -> 0.028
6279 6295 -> 0.068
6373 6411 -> 0.012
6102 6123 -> -0.030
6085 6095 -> -0.019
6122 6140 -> -0.021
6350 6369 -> 0.024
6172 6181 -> 0.002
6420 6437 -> -0.002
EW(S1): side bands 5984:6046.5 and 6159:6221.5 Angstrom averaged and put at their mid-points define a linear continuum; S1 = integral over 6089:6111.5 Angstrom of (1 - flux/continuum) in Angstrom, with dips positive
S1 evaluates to -0.4 Angstrom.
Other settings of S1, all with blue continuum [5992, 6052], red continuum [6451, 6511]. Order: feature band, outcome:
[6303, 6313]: 0.61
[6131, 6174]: -1.17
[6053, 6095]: -1.11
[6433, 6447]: 0.46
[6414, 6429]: -0.27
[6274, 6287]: 0.73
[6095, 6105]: -0.28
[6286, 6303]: 0.32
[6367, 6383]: 0.16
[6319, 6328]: -0.03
